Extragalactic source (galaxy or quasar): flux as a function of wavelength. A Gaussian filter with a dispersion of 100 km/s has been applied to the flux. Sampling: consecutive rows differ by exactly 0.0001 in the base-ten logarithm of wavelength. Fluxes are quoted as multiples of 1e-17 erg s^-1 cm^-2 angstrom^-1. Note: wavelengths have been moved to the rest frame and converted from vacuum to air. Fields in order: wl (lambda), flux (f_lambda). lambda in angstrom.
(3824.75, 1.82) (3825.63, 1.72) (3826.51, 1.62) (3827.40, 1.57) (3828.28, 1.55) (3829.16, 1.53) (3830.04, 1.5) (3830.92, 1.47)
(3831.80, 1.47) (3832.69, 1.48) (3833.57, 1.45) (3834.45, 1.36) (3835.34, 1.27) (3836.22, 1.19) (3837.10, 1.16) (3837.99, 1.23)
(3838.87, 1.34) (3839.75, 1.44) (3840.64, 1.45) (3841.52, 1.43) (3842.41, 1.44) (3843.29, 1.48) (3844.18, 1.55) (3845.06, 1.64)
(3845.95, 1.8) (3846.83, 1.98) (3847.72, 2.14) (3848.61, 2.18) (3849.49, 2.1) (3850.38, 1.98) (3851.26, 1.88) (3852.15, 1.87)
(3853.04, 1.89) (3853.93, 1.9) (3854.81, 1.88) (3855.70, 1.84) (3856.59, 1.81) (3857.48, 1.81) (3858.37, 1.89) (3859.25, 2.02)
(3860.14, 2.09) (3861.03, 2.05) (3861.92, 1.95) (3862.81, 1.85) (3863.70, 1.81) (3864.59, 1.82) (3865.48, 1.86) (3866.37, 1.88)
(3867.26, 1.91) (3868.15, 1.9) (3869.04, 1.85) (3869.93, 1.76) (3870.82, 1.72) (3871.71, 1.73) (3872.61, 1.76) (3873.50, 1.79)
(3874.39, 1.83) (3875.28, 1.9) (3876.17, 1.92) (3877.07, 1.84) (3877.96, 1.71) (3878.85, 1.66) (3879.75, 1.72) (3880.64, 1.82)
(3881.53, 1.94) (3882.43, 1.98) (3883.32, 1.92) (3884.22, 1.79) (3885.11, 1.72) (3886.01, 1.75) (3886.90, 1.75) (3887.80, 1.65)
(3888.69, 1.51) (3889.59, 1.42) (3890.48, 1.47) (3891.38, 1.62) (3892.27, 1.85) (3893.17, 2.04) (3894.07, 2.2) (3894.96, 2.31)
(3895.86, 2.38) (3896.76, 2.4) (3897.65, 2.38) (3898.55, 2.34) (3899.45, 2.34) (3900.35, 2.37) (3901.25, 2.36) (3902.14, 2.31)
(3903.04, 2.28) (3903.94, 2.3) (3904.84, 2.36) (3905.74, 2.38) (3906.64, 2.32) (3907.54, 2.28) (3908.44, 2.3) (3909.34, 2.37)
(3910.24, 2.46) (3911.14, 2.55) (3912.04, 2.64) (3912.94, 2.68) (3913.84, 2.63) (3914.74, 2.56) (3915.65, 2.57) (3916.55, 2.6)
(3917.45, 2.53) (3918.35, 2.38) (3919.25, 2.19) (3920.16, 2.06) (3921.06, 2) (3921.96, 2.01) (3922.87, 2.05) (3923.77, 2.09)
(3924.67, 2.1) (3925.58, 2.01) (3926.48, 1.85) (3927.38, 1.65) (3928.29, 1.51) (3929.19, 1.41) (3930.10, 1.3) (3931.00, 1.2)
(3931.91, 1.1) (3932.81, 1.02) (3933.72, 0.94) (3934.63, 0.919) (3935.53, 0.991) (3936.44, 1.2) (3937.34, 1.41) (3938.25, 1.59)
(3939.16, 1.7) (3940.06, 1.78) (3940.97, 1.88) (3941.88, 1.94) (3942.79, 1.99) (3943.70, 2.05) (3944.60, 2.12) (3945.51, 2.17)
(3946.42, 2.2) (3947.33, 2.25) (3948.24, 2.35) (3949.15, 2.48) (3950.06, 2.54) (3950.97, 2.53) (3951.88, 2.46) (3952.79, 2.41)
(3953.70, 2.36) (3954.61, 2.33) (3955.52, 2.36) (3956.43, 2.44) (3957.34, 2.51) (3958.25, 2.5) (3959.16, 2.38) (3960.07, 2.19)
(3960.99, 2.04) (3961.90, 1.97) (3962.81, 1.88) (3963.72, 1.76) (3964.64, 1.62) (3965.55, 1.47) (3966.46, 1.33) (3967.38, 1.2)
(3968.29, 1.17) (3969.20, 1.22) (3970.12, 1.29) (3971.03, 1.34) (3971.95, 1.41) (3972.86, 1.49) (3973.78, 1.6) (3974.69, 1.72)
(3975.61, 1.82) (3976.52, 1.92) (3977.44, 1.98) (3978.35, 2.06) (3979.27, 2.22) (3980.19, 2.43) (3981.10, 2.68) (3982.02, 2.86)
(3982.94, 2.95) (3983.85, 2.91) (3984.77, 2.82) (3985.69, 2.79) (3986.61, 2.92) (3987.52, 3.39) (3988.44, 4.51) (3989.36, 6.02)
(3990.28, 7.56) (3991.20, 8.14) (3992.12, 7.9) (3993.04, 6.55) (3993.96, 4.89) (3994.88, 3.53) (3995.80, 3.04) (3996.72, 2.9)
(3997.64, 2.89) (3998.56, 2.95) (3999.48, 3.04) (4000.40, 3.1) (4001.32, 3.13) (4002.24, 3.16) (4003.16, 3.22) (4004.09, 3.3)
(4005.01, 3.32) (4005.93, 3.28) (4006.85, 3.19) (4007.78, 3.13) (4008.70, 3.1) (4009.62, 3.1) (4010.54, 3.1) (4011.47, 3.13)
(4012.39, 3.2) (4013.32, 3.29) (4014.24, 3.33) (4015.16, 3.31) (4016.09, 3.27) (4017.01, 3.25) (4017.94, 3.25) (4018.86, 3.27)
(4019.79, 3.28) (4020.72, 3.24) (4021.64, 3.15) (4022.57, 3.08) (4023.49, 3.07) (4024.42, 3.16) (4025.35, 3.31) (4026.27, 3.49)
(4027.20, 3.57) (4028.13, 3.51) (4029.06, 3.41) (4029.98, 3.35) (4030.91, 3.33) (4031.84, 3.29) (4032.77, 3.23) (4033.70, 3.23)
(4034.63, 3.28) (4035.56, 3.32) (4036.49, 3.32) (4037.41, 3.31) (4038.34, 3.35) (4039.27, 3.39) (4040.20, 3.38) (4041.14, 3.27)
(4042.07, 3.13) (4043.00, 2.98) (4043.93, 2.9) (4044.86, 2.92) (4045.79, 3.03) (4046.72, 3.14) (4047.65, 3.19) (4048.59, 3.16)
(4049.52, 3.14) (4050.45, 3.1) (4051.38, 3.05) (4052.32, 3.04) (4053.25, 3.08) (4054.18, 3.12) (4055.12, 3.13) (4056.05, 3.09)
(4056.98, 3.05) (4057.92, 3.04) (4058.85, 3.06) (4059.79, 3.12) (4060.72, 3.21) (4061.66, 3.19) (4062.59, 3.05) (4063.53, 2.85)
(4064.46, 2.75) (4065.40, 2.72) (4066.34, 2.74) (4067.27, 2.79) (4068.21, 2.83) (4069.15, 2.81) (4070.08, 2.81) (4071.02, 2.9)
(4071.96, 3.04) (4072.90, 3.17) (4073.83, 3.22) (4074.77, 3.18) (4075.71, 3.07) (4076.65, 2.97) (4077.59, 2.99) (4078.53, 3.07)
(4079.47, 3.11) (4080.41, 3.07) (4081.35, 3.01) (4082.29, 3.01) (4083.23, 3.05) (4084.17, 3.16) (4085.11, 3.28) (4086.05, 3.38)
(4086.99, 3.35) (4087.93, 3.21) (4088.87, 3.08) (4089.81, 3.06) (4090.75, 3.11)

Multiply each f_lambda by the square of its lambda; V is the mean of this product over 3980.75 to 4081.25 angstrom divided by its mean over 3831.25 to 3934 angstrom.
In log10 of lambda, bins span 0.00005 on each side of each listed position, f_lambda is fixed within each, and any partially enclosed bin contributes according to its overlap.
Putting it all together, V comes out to 1.9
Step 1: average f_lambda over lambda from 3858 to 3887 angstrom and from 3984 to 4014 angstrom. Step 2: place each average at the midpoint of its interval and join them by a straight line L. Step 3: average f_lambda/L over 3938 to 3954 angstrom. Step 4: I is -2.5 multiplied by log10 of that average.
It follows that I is 0.36 mag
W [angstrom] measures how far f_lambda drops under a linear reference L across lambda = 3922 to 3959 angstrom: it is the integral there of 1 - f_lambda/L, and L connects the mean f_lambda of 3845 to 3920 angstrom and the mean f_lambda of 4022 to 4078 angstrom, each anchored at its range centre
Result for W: 8.0 angstrom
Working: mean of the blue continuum 2.04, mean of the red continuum 3.12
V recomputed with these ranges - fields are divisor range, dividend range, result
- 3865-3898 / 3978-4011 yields 2.10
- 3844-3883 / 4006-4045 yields 1.88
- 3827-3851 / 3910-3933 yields 1.37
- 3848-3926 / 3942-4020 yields 1.46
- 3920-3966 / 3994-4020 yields 1.74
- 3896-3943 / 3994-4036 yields 1.69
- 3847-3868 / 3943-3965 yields 1.22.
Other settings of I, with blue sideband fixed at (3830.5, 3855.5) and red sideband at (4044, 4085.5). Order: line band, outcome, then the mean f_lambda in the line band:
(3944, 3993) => -0.07 mag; 2.62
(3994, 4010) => -0.21 mag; 3.19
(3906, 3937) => 0.08 mag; 1.95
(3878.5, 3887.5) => 0.05 mag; 1.8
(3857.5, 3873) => -0.06 mag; 1.87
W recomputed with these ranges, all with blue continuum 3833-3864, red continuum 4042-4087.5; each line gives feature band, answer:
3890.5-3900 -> -0.7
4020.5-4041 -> -3.4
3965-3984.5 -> 4.9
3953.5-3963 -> 0.4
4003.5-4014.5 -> -2.0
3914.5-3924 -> -0.5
